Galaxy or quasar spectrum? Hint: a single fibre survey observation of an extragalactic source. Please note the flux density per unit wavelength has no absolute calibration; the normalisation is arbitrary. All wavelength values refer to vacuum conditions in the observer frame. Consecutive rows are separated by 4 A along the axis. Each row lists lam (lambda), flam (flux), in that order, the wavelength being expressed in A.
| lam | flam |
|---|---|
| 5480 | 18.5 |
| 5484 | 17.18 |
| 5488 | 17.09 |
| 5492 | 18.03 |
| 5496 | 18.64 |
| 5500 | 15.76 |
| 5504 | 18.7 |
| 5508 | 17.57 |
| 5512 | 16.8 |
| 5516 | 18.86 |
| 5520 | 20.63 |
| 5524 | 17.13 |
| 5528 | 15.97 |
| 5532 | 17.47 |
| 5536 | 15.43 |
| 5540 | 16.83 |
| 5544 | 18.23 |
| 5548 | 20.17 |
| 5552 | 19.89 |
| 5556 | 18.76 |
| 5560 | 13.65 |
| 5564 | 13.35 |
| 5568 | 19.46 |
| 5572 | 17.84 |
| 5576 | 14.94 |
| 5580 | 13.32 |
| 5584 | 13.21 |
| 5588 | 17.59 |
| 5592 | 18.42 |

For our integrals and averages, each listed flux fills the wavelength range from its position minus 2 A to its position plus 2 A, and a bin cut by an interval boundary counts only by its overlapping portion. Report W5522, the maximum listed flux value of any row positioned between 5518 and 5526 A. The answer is 20.63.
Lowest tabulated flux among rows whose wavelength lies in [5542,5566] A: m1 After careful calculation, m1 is 13.35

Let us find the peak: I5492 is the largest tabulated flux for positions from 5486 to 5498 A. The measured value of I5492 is 18.64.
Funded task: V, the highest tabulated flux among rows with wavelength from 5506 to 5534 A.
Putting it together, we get 20.63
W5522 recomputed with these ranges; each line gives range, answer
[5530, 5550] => 20.17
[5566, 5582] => 19.46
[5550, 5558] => 19.89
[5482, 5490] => 17.18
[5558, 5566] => 13.65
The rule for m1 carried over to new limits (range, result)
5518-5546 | 15.43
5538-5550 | 16.83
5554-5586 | 13.21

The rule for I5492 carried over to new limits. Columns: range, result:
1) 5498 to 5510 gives 18.7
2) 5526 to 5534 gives 17.47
